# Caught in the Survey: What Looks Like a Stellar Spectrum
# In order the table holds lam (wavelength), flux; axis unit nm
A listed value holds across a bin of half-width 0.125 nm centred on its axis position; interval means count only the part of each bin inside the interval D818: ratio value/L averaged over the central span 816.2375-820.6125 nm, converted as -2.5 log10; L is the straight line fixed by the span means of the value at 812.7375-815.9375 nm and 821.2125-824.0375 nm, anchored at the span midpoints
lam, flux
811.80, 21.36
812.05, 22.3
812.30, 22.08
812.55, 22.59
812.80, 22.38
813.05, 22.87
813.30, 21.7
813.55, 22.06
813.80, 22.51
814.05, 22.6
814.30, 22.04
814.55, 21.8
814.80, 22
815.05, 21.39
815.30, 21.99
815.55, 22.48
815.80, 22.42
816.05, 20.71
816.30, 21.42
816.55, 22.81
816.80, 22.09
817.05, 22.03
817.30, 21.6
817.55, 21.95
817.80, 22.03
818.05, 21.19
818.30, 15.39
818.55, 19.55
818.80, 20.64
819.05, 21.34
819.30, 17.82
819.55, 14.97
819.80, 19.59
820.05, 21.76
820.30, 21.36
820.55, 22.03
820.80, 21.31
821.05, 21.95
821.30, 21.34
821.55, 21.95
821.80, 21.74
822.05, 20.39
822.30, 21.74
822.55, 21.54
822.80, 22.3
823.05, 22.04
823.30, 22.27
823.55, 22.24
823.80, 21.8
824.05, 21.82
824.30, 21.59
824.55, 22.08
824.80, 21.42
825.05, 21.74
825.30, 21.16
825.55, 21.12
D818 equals 0.08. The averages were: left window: 22.2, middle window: 20.5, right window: 21.8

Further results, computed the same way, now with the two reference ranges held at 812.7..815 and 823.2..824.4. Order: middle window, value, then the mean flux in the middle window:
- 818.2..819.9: 0.19 mag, 18.5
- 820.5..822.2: 0.02 mag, 21.5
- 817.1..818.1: 0.02 mag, 21.8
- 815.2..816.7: 0.01 mag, 22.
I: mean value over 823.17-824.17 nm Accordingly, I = 22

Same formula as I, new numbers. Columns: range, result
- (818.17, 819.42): 19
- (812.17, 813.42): 22.3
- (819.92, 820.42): 21.5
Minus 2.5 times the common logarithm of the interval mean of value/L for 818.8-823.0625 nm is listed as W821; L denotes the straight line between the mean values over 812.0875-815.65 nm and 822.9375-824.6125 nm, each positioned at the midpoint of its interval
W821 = 0.06 mag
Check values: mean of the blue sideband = 22.2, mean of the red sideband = 22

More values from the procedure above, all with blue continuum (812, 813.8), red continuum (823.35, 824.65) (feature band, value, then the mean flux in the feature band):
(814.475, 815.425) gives 0.02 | 21.8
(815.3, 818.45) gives 0.04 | 21.4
